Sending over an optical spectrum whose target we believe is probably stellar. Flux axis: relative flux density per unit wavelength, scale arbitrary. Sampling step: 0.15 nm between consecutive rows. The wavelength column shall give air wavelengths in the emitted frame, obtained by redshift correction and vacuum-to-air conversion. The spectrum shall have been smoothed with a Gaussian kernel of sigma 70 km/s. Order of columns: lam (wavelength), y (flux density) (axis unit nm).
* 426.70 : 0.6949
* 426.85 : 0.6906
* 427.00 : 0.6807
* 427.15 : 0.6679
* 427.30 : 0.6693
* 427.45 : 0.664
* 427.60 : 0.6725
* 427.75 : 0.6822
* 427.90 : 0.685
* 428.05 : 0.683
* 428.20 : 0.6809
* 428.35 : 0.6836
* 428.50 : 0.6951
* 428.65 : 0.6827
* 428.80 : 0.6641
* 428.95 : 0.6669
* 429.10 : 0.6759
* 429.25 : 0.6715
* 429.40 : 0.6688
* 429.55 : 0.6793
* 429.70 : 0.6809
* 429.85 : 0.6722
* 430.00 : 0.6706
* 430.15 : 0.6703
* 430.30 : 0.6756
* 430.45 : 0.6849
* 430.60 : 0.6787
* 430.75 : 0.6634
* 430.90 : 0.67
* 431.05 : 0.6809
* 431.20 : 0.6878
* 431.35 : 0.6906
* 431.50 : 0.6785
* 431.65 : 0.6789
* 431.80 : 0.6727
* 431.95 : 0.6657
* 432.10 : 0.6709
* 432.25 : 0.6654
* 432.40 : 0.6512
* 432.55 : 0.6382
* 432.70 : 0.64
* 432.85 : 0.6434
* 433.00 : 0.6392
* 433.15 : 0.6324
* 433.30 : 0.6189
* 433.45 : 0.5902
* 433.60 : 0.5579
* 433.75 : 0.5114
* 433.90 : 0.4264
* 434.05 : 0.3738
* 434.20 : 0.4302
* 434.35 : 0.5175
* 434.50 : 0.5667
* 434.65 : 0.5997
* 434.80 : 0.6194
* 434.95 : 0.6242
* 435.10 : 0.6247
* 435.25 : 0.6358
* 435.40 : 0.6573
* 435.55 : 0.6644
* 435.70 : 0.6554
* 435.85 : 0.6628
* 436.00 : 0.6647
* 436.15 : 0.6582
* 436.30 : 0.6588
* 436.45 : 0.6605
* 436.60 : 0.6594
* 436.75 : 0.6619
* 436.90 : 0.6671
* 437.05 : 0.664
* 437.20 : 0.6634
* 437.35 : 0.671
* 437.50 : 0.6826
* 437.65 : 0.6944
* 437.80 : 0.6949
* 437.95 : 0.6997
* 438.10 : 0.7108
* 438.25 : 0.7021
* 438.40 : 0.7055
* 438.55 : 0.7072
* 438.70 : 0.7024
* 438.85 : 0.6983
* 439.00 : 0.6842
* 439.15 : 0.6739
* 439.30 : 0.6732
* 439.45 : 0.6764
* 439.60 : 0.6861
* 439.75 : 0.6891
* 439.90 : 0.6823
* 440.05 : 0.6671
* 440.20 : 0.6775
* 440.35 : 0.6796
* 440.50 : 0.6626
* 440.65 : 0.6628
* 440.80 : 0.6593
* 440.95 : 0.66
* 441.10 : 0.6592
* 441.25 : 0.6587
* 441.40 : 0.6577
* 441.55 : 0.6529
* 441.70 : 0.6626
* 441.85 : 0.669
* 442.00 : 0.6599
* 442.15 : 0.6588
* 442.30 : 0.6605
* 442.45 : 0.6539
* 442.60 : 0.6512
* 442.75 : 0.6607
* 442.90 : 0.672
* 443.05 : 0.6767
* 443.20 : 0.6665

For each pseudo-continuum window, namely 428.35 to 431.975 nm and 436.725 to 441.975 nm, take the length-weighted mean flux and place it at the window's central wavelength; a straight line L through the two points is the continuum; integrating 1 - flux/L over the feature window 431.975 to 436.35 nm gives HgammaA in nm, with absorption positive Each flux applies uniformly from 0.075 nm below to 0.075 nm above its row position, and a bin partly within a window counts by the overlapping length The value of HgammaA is 0.47 nm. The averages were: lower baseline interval 0.676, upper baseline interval 0.678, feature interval 0.604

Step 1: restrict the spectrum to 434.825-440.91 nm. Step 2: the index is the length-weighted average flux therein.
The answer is 0.673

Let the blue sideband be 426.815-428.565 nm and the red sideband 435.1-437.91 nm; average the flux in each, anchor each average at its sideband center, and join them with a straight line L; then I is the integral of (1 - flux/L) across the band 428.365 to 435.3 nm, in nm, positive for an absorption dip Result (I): 0.41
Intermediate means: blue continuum 0.679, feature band 0.633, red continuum 0.665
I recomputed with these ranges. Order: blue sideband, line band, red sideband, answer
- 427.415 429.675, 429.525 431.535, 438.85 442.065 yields -0.004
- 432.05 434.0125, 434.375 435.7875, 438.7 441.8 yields -0.005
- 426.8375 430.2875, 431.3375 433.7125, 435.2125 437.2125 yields 0.090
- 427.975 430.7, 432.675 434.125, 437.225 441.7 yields 0.251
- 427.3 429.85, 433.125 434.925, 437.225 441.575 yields 0.376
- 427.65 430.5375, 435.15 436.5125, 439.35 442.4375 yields 0.029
